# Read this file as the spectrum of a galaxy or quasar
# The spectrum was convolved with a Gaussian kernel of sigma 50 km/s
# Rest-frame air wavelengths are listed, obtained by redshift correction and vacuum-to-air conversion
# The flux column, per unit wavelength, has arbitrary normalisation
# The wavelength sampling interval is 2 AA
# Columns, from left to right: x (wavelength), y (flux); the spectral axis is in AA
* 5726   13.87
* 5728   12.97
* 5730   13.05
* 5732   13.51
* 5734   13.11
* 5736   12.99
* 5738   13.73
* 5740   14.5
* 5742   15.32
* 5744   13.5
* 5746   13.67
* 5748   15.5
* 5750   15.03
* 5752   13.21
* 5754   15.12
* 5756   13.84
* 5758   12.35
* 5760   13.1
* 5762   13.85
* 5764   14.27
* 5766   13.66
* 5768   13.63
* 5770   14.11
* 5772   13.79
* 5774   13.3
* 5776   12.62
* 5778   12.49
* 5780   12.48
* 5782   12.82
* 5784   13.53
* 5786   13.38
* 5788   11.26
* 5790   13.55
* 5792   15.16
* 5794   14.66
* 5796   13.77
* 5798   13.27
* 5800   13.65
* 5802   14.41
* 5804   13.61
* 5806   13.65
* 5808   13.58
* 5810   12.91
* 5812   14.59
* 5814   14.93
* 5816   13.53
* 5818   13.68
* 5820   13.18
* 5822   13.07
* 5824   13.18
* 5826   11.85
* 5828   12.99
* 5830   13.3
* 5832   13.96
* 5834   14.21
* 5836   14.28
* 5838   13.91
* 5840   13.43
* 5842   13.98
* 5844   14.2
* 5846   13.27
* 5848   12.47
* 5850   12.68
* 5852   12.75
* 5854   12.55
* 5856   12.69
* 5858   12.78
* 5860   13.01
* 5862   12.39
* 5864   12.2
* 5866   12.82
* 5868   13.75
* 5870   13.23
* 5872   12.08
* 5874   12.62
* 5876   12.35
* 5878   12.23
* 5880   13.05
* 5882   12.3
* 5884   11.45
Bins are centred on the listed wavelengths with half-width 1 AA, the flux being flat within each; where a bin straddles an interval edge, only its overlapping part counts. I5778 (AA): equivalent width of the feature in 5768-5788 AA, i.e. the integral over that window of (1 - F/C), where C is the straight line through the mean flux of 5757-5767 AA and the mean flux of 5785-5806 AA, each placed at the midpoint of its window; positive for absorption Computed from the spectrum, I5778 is 0.7 AA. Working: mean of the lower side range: 13.4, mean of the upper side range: 13.7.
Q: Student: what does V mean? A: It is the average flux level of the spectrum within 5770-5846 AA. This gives 13.5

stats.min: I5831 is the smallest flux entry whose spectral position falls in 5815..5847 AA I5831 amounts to 11.85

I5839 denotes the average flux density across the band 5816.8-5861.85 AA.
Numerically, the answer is 13.2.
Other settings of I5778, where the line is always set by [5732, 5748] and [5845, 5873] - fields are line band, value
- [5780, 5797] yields 0.0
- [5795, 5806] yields -0.3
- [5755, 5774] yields 0.1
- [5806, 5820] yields -0.6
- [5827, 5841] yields -0.8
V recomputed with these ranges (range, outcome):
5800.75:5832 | 13.5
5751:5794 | 13.4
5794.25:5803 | 13.9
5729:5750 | 13.9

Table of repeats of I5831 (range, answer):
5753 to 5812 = 11.26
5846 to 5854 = 12.47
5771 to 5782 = 12.48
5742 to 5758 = 12.35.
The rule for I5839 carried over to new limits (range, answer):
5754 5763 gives 13.5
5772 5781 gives 12.8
